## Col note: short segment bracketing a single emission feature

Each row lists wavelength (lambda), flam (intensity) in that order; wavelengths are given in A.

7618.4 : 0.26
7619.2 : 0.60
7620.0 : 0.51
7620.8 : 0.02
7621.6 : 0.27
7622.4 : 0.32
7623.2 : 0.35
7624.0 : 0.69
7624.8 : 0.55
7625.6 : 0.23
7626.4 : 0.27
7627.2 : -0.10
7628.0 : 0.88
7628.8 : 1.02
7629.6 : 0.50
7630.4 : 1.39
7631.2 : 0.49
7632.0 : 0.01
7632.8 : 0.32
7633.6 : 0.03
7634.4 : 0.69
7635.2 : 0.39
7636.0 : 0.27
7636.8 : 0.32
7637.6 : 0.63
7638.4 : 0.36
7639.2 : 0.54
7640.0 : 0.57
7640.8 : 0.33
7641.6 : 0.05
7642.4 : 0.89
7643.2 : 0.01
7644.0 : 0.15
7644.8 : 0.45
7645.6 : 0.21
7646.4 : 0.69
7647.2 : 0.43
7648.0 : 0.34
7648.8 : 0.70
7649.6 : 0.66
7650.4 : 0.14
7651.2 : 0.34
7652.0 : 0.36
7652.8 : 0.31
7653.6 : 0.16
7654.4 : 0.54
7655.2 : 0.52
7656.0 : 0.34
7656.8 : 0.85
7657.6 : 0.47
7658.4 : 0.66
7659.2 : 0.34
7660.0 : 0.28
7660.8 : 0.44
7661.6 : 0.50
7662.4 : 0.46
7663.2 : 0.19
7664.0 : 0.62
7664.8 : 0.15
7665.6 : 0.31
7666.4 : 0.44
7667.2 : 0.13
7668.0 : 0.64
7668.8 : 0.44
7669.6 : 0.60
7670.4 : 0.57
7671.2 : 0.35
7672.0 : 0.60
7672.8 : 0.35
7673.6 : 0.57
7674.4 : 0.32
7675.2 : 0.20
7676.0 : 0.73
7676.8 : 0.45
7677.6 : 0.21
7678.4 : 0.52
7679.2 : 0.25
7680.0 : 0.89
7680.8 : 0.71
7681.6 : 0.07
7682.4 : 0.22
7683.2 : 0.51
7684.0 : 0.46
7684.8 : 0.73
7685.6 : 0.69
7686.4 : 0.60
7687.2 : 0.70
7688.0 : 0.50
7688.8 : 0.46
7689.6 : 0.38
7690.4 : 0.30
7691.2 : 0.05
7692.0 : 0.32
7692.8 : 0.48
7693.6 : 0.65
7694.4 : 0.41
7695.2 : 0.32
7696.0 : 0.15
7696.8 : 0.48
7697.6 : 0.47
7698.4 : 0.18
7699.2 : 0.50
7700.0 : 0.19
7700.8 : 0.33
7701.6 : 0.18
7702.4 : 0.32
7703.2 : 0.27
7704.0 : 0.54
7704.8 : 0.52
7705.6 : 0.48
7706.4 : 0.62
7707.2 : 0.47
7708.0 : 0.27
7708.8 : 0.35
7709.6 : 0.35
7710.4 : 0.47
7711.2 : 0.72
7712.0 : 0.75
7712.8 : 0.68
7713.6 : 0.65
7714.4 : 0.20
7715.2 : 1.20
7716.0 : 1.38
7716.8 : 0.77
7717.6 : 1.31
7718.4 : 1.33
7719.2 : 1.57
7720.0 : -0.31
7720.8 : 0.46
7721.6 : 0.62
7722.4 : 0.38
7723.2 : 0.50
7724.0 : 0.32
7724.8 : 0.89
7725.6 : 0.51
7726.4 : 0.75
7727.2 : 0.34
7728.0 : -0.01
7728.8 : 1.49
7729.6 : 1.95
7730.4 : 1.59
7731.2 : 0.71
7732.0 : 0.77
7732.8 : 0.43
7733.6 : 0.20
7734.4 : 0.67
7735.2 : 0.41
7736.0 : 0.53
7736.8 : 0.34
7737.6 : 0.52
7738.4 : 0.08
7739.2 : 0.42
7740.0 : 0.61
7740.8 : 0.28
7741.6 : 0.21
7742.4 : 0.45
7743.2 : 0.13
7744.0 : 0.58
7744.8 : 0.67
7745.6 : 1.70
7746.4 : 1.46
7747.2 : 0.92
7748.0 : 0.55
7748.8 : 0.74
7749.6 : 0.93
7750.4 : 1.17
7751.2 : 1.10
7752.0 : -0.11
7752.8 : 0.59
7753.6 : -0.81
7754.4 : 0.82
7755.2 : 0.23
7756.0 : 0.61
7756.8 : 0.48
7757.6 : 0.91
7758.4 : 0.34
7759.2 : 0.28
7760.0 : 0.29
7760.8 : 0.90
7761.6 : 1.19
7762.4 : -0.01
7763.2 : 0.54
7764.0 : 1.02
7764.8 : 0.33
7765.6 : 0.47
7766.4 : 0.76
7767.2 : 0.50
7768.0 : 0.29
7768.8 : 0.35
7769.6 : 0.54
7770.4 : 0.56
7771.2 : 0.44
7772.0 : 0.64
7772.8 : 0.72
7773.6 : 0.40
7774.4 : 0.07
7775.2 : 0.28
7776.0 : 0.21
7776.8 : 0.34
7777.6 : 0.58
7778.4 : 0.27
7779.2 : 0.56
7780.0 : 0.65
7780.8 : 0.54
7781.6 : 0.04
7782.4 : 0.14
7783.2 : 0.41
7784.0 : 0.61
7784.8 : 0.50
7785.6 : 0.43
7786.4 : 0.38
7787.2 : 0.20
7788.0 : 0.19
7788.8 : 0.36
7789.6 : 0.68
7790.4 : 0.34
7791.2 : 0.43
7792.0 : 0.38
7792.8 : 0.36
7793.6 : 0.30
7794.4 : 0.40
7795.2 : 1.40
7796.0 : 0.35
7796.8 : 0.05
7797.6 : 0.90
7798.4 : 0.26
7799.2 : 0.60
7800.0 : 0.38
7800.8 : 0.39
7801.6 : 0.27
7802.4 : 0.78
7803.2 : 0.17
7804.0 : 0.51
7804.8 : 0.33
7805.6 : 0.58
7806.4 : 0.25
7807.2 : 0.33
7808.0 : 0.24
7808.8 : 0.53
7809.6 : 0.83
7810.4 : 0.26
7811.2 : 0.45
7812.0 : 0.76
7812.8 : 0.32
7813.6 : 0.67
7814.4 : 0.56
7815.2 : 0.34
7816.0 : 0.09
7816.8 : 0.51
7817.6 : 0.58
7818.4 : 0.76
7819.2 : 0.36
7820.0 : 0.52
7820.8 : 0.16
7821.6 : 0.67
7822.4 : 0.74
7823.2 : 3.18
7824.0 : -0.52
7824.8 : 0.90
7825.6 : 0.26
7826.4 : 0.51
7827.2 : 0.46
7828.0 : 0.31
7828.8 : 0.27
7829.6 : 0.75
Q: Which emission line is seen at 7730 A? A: [S II] 6716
